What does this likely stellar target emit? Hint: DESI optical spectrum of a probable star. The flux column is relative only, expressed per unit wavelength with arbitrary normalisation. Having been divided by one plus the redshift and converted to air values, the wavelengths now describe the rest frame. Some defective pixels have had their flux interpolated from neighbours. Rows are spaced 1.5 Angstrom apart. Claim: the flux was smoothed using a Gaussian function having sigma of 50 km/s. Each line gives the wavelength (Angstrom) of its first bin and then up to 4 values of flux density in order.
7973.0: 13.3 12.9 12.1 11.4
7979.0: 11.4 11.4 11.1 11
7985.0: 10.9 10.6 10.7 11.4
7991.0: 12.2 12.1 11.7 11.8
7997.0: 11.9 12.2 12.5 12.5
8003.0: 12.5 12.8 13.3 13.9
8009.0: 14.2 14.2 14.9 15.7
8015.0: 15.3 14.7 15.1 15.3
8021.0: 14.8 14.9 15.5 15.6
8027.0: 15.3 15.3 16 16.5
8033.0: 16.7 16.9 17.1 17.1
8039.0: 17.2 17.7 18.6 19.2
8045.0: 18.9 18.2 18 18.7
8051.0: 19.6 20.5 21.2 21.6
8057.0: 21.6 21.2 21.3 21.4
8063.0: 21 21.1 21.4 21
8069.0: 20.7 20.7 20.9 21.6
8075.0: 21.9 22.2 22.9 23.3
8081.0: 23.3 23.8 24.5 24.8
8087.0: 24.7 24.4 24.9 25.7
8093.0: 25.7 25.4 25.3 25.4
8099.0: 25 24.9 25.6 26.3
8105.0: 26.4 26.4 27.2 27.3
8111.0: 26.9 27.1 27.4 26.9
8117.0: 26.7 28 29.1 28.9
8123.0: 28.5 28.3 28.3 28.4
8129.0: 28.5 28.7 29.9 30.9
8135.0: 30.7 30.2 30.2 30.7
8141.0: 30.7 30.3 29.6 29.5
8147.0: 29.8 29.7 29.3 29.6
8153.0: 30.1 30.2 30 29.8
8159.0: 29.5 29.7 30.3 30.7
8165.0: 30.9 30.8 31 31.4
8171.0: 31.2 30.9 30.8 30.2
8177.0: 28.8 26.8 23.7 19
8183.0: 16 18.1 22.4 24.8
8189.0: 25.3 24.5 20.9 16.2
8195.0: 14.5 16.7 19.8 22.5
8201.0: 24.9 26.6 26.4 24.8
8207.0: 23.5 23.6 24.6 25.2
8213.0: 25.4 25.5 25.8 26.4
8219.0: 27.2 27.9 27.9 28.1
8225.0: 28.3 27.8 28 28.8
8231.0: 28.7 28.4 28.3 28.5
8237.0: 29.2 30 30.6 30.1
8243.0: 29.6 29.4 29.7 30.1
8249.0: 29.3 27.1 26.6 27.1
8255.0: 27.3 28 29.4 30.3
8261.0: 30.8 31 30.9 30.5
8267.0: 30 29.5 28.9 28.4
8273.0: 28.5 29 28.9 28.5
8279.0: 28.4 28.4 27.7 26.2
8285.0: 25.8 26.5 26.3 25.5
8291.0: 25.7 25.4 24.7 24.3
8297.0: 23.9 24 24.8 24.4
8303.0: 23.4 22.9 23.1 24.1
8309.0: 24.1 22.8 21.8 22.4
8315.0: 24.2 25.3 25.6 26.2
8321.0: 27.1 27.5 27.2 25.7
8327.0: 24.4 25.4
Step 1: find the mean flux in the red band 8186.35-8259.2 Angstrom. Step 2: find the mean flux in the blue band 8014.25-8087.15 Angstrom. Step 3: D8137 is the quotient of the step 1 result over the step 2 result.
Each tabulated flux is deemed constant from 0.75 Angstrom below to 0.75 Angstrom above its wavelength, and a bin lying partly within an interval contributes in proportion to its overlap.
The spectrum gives 1.4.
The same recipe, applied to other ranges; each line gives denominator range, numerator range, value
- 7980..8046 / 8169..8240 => 1.78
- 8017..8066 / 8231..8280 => 1.61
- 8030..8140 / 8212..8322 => 1.14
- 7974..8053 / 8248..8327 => 1.83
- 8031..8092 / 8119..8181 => 1.42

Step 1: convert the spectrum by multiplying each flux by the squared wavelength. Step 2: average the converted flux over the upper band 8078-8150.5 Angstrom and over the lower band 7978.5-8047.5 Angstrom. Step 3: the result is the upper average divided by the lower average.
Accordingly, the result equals 1.95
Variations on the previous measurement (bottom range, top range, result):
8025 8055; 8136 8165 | 1.74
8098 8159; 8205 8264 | 1.00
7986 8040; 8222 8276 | 2.16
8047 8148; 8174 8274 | 1.08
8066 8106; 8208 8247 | 1.21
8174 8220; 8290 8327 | 1.08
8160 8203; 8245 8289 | 1.16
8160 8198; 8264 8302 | 1.10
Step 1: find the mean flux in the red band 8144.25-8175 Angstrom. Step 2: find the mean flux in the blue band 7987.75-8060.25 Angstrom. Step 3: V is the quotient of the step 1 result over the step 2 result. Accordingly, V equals 1.91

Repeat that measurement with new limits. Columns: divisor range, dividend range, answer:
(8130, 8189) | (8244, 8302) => 0.97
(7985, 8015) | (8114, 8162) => 2.31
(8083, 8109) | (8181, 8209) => 0.85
